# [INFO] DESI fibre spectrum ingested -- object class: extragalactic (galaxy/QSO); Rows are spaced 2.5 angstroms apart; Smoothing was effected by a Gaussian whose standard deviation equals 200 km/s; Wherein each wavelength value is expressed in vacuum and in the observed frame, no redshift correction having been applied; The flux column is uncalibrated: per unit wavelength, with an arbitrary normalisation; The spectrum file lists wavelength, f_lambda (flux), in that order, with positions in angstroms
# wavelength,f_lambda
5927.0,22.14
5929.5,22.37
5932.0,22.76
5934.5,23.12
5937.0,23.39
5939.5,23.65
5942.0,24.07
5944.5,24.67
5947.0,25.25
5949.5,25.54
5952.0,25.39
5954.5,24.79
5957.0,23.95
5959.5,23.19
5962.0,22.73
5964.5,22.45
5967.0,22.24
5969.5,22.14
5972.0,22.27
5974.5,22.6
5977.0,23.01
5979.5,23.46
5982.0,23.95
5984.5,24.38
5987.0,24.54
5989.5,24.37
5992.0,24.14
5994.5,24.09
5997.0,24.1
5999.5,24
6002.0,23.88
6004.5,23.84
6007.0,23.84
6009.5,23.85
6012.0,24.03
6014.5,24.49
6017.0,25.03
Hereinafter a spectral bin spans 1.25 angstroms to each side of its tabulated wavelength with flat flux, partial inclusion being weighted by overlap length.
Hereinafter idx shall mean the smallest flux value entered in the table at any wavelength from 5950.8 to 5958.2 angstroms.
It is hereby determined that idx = 23.95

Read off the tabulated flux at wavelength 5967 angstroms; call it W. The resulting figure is 22.24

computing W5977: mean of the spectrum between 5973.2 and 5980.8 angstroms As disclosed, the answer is 23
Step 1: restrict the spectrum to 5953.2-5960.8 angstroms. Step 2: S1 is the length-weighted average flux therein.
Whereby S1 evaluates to 24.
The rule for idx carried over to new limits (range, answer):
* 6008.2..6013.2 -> 23.85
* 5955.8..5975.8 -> 22.14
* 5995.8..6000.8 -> 24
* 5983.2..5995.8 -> 24.09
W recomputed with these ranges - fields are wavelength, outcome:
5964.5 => 22.45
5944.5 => 24.67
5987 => 24.54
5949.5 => 25.54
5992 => 24.14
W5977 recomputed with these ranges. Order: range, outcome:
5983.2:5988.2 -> 24.5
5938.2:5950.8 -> 24.6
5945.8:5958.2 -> 25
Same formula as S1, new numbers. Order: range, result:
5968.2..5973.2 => 22.2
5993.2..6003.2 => 24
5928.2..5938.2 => 22.9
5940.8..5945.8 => 24.4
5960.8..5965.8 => 22.6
